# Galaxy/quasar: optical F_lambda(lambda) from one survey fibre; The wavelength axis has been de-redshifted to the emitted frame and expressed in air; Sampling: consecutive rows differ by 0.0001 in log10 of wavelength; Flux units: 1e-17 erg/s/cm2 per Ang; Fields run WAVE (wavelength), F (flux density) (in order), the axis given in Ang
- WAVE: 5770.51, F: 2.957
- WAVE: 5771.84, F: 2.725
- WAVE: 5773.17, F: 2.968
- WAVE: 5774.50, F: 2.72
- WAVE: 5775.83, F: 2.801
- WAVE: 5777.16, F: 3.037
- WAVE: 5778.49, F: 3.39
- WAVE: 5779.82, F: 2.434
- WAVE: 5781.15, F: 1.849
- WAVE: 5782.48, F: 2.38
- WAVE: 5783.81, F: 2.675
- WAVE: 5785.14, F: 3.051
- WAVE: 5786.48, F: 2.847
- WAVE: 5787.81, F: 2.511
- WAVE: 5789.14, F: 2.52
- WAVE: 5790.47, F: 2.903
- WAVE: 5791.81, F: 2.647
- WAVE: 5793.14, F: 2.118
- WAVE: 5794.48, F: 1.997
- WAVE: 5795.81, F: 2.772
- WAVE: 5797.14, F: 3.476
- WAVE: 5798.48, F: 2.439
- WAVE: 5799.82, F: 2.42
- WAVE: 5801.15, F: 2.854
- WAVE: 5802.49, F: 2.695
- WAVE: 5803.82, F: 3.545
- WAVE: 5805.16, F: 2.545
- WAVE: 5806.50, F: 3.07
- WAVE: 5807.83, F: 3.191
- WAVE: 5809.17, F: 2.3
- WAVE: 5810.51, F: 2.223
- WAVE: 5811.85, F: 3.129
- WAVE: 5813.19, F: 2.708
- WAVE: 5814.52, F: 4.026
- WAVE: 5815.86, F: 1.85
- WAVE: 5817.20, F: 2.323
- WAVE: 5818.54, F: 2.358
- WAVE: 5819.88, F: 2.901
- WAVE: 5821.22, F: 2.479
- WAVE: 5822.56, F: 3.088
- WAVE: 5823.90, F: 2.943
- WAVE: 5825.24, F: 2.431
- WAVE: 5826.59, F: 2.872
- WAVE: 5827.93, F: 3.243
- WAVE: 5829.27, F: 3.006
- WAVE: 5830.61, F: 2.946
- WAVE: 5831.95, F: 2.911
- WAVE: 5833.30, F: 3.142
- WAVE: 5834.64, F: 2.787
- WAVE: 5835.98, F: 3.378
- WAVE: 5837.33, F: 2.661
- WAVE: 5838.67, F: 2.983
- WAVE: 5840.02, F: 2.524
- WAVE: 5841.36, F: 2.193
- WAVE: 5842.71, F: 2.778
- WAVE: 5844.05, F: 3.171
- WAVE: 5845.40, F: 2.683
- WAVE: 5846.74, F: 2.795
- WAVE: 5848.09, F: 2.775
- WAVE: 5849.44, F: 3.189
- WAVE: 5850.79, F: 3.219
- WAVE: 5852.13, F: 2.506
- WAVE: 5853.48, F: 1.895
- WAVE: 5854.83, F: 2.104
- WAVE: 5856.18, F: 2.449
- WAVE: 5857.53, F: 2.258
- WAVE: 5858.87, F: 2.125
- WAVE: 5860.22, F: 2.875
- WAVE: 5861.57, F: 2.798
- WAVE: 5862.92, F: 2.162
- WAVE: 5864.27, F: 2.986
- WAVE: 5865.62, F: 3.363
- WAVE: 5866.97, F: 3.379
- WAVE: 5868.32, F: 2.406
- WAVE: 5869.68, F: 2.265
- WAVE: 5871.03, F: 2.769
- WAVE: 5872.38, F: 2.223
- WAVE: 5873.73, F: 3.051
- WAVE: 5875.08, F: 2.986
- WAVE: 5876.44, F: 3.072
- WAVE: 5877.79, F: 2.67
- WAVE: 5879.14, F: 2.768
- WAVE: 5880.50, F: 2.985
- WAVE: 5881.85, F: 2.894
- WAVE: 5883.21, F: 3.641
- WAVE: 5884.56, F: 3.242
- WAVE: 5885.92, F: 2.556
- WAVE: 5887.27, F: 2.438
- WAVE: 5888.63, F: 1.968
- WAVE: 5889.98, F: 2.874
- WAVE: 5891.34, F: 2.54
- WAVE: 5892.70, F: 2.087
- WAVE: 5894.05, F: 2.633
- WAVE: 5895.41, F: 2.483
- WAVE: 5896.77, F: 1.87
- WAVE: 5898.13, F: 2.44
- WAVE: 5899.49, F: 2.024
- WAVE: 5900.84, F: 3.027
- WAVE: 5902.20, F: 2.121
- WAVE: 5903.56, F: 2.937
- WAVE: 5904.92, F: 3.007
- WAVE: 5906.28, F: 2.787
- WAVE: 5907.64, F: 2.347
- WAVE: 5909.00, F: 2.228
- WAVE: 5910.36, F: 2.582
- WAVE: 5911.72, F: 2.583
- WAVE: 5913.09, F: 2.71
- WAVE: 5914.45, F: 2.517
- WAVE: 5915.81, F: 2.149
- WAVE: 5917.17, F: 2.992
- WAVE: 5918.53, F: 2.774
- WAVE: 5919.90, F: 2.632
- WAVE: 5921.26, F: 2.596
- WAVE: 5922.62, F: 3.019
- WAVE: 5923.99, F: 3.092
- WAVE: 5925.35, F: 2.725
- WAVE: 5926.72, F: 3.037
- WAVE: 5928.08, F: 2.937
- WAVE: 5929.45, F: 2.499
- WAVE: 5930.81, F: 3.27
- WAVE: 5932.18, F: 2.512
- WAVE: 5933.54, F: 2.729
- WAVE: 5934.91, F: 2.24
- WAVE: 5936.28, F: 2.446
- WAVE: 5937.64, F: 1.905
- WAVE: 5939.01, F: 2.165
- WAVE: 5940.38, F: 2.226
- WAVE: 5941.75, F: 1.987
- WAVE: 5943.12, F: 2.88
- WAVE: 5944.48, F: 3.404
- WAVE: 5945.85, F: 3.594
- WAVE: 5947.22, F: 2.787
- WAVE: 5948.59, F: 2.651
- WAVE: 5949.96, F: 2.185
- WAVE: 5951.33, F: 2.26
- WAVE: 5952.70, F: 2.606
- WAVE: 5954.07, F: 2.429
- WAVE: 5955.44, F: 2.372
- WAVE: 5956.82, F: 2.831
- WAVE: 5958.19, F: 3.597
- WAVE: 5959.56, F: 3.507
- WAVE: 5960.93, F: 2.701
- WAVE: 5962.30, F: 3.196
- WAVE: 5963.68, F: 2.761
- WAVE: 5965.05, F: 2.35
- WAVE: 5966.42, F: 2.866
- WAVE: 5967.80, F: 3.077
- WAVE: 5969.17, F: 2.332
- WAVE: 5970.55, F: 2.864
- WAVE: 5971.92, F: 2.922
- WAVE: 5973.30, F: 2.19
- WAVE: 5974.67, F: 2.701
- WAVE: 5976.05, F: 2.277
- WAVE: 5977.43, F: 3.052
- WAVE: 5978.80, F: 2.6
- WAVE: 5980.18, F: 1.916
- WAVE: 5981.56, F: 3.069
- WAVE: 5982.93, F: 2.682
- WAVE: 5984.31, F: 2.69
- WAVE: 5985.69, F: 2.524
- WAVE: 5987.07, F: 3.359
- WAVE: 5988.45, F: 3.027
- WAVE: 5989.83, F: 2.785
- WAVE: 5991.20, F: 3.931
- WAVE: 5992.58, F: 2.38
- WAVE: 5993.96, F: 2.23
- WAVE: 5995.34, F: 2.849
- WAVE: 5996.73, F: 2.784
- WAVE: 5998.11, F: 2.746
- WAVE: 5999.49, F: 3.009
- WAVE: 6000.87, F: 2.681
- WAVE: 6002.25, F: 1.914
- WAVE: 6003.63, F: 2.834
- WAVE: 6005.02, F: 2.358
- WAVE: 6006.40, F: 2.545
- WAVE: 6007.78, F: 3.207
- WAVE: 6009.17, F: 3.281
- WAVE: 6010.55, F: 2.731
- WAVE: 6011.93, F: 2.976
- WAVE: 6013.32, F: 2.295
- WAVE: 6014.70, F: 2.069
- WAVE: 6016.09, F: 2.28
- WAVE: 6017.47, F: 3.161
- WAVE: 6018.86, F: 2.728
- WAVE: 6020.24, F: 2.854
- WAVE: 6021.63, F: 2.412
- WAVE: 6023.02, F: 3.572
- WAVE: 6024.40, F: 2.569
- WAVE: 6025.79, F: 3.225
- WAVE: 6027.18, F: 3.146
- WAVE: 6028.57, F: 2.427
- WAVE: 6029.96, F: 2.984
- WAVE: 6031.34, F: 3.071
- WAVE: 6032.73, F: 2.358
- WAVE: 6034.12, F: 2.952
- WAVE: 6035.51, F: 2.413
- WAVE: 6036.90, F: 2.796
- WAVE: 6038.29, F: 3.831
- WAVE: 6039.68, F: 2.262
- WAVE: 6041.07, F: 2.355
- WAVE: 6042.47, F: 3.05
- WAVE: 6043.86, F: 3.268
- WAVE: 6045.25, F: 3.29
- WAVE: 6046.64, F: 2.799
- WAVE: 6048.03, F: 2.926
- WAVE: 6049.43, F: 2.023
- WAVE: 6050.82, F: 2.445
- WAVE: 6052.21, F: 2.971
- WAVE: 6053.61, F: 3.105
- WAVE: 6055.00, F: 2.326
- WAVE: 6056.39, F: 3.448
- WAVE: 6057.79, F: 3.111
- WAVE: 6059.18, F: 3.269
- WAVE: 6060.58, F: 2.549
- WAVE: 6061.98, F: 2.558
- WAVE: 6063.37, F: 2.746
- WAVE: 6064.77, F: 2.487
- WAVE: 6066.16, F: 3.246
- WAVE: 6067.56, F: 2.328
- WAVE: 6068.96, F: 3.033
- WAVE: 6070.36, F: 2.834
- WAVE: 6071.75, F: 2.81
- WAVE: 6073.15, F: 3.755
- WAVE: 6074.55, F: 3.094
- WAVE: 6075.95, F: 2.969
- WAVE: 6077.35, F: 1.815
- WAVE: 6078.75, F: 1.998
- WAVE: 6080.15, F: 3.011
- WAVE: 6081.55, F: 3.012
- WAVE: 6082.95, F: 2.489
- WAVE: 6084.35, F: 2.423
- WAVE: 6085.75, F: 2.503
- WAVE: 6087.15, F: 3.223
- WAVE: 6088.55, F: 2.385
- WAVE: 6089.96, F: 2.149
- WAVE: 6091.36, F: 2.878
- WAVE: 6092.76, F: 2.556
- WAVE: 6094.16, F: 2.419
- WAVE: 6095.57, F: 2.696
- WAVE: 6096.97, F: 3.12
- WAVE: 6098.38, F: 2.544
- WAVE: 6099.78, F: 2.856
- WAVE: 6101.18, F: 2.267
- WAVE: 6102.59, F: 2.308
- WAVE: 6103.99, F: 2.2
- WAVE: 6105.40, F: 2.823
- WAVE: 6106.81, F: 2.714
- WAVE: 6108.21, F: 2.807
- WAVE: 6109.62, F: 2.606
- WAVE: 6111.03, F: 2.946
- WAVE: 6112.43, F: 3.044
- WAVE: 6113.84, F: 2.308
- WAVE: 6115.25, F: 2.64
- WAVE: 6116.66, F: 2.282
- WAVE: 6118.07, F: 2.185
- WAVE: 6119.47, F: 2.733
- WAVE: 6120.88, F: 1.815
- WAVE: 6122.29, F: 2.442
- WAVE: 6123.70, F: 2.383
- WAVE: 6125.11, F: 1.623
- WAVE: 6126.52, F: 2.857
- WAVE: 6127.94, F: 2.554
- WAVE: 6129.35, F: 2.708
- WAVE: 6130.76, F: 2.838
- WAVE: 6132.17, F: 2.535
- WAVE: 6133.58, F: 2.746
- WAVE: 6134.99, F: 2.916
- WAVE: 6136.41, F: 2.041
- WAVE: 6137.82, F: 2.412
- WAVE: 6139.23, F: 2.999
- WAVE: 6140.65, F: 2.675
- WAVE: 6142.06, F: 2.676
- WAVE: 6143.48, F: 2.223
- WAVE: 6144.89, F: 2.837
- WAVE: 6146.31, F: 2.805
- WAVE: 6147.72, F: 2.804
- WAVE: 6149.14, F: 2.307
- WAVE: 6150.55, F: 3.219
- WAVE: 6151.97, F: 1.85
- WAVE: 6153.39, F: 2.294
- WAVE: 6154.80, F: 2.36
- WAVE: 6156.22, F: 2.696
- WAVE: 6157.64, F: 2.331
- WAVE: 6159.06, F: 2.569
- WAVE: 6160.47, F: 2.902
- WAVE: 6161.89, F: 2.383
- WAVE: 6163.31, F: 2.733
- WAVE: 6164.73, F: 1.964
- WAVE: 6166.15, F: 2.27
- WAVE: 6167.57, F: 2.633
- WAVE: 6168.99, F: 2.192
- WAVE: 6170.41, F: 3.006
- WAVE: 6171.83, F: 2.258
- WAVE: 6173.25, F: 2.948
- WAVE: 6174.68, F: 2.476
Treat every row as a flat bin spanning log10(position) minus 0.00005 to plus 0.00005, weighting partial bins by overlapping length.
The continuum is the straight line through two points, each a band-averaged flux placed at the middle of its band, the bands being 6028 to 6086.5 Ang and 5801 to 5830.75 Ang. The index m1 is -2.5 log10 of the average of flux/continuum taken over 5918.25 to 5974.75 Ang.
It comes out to 0.035 mag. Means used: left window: 2.81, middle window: 2.71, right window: 2.79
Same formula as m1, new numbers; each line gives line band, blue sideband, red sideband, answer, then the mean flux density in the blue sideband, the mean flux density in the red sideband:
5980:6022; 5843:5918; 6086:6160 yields -0.05 mag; 2.65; 2.56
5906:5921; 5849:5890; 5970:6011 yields 0.06 mag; 2.71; 2.74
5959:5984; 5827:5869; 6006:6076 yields 0.04 mag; 2.76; 2.84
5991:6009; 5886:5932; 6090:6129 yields -0.06 mag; 2.6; 2.54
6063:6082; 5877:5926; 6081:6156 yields -0.09 mag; 2.64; 2.57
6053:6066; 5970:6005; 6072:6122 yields -0.08 mag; 2.71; 2.62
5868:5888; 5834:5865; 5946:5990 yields -0.05 mag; 2.67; 2.73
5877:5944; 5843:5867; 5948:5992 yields 0.05 mag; 2.69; 2.76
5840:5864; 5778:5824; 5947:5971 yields 0.05 mag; 2.7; 2.74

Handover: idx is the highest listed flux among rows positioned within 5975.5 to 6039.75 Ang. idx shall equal 3.931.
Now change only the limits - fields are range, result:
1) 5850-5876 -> 3.379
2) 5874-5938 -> 3.641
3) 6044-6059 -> 3.448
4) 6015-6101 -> 3.831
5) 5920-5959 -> 3.597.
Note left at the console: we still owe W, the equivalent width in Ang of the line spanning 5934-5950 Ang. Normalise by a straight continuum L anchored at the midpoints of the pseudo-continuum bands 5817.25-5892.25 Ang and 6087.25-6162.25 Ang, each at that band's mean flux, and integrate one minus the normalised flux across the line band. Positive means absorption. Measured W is 0.8 Ang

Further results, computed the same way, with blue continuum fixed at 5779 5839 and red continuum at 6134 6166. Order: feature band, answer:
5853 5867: 0.84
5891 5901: 1.28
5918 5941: 0.35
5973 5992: -1.00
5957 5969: -1.42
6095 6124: 0.08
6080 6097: -0.49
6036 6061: -2.65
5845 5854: -0.05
